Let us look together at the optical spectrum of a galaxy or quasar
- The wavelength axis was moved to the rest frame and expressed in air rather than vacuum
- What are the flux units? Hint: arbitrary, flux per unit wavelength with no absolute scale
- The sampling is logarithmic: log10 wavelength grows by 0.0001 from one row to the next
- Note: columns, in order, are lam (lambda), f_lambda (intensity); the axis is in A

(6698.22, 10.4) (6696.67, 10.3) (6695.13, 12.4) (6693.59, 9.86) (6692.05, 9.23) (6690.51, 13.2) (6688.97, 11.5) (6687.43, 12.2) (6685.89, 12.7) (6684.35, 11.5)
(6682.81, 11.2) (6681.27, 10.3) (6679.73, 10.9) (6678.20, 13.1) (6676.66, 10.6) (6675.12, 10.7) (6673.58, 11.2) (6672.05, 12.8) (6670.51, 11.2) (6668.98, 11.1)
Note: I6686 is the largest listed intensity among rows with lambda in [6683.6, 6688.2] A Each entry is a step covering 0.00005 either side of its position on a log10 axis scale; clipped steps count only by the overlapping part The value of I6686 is 12.7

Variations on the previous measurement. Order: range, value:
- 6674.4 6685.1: 13.1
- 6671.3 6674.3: 12.8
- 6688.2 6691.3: 13.2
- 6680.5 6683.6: 11.2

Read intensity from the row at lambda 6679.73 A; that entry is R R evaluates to 10.9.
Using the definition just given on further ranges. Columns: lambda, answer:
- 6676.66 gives 10.6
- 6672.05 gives 12.8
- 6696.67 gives 10.3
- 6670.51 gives 11.2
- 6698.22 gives 10.4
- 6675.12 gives 10.7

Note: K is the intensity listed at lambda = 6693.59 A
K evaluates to 9.86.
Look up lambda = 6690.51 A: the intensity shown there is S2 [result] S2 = 13.2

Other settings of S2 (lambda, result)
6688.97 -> 11.5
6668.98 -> 11.1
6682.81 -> 11.2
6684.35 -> 11.5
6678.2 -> 13.1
